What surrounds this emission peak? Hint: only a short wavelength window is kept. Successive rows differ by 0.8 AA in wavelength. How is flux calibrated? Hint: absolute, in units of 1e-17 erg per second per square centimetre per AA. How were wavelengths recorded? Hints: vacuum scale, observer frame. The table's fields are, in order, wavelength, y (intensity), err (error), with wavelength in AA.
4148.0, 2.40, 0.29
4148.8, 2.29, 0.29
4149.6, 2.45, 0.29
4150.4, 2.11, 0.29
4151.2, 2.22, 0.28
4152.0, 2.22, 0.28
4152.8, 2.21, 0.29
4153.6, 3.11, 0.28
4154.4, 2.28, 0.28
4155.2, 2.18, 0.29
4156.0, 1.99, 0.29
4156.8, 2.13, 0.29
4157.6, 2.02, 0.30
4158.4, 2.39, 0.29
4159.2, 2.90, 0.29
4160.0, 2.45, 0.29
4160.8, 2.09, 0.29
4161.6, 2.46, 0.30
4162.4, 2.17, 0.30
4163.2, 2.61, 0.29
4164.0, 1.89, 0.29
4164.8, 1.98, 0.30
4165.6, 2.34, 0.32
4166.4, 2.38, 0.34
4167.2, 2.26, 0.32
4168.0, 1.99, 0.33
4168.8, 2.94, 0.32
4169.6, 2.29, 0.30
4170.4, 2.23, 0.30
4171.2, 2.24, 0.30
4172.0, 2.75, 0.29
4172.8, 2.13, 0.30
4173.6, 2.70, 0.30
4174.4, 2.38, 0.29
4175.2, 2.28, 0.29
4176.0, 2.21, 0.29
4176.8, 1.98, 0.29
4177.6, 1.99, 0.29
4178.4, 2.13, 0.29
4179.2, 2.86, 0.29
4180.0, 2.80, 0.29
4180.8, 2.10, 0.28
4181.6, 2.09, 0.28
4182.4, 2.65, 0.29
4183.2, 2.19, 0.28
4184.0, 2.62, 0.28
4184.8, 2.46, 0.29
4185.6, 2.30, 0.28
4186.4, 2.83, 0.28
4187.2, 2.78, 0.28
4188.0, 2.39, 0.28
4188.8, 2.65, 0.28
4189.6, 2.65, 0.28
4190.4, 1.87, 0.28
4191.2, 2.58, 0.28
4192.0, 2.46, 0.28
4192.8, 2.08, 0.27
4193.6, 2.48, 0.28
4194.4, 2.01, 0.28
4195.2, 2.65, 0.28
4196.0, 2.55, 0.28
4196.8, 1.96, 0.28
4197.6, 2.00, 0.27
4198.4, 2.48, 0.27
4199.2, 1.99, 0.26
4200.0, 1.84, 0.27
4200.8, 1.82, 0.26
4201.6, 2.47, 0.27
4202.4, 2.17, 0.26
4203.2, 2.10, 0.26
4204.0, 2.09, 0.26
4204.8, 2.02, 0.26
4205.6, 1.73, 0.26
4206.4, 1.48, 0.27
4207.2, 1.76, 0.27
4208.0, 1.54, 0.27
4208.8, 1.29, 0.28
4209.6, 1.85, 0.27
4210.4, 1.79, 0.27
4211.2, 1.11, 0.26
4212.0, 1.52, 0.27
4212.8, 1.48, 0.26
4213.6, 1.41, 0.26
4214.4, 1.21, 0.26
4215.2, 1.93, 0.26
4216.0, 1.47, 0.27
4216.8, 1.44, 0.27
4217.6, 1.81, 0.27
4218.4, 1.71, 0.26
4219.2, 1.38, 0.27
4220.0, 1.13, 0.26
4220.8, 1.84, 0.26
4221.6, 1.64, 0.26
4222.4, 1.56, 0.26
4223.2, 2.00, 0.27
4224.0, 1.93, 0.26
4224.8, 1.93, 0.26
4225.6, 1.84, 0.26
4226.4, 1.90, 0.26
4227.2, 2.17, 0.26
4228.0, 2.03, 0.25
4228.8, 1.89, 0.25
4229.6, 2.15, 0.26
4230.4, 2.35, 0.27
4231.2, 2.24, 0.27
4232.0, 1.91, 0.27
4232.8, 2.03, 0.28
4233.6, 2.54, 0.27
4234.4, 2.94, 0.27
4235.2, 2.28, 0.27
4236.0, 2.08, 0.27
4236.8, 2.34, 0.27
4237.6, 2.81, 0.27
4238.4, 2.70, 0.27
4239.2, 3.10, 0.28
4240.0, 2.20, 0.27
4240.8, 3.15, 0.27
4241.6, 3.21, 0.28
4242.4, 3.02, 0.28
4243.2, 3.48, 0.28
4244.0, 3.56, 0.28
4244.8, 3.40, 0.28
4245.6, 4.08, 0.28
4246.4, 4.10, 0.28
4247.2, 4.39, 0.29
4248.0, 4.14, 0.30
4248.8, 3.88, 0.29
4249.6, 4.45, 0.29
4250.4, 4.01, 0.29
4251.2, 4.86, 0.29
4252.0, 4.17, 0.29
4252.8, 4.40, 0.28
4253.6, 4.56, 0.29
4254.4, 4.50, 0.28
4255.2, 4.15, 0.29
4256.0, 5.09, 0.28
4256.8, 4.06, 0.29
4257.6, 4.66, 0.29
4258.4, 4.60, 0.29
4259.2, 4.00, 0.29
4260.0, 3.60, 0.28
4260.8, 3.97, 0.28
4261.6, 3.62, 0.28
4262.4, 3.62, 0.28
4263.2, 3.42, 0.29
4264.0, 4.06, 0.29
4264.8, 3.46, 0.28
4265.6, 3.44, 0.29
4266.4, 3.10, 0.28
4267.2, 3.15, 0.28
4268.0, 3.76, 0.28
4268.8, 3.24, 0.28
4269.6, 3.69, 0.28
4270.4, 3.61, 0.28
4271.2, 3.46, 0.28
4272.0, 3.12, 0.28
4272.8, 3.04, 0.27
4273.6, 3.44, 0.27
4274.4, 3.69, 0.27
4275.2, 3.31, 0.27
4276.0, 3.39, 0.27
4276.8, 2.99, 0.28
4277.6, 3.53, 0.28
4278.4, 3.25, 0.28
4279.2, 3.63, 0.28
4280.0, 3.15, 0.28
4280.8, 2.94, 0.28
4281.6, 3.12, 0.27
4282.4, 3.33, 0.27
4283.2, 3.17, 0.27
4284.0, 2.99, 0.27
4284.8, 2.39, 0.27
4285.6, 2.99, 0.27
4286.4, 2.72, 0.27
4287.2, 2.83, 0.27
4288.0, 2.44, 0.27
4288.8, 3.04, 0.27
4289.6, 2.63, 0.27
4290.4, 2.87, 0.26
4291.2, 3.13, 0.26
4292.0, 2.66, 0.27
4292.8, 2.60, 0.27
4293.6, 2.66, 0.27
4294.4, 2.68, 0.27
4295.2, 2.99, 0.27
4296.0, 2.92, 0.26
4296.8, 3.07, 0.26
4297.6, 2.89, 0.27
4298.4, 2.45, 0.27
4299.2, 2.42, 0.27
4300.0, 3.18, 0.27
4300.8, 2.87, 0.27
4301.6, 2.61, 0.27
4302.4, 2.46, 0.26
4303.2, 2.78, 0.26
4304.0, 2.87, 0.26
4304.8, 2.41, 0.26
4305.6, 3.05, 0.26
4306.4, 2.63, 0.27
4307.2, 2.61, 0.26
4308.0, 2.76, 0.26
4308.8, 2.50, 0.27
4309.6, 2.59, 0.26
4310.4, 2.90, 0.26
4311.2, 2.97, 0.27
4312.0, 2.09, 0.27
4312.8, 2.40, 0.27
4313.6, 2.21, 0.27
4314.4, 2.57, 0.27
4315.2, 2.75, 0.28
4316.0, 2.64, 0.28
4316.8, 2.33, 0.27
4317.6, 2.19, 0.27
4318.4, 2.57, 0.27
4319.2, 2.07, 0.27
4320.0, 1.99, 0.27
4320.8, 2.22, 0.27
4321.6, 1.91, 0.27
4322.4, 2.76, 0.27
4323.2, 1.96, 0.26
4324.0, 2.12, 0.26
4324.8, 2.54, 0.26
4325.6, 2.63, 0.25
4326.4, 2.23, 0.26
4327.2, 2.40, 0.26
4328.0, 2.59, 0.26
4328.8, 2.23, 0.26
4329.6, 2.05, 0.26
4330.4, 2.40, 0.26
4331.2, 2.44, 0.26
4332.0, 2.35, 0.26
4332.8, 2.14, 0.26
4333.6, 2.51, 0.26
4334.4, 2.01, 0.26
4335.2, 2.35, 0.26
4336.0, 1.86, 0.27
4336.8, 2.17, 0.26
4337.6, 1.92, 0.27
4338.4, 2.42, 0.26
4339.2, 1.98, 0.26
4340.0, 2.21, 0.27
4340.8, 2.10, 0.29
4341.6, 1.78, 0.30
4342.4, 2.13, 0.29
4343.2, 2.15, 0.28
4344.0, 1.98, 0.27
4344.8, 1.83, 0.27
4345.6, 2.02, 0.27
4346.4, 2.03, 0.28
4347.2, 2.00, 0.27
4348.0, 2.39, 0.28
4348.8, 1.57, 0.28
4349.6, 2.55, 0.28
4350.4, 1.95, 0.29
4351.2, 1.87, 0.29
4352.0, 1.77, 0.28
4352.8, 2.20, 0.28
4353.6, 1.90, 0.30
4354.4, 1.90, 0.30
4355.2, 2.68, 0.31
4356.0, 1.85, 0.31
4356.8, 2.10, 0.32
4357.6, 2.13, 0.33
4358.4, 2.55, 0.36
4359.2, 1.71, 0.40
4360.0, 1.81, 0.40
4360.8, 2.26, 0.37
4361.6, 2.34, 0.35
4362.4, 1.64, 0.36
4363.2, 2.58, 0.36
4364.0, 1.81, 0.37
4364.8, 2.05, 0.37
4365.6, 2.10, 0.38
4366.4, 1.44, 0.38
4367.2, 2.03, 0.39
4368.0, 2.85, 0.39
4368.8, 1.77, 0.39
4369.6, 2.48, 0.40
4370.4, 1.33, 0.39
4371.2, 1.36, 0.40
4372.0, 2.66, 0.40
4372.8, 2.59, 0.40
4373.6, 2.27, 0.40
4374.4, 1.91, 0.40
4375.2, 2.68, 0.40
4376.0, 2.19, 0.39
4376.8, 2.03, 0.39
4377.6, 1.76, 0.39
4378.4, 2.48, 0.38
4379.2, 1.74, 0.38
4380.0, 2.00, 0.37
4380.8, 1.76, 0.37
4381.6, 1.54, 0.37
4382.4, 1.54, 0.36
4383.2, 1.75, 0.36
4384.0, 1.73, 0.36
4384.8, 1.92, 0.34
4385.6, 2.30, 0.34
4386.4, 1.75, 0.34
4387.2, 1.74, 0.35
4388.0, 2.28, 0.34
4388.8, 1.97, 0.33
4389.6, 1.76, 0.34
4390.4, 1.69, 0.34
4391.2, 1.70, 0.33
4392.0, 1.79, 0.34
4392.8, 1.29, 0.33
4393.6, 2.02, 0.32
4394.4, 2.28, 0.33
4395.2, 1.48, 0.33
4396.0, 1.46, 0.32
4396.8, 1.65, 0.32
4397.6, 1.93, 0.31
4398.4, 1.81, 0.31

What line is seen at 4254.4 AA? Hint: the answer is C IV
